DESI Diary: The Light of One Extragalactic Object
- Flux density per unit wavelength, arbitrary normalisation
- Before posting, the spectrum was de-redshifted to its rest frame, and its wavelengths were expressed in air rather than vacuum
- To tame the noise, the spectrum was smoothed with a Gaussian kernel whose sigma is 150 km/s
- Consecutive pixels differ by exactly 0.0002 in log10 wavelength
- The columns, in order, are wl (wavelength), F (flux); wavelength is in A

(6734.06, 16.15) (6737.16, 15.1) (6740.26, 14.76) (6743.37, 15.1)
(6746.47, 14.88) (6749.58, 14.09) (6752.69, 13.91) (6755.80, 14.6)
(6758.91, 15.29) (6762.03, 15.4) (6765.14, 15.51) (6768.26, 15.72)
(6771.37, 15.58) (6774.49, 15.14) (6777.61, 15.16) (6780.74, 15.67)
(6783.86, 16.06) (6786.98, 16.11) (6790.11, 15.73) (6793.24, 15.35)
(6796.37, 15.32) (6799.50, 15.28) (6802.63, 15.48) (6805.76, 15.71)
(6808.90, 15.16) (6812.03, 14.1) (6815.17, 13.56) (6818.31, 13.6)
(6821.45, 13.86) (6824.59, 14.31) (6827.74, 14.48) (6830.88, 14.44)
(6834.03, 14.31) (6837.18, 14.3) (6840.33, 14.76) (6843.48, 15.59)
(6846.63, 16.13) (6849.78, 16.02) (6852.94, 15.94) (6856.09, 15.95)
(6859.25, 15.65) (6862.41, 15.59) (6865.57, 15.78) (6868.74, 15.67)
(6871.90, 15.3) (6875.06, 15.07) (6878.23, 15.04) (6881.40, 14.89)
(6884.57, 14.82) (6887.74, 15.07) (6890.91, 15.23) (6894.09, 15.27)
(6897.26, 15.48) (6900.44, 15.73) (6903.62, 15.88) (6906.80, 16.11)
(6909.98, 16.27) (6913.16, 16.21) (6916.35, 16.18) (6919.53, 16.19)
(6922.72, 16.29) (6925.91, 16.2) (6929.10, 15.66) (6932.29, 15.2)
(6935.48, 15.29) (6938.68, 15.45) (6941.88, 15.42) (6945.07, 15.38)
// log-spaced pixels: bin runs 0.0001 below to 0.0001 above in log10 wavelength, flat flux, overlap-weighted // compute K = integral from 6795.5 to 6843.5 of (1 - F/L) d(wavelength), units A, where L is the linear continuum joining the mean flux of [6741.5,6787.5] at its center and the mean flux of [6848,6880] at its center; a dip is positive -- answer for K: 2.5 A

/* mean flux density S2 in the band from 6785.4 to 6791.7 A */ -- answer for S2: 15.9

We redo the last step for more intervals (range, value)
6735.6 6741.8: 14.9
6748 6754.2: 14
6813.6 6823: 13.7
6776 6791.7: 15.7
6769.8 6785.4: 15.5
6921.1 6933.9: 15.8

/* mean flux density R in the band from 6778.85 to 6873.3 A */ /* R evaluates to 15.2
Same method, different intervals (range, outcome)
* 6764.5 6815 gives 15.4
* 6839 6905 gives 15.5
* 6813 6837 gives 14.1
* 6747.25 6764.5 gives 14.7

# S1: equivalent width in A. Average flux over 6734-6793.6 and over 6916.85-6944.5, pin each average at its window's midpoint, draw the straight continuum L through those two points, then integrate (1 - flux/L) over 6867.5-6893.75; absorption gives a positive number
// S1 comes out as 0.7 A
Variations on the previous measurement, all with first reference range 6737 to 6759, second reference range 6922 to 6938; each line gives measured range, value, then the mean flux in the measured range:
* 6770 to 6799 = -1.4 A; 15.6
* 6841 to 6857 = -0.7 A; 15.9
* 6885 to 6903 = 0.1 A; 15.3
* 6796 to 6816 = 0.0 A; 15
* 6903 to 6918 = -0.6 A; 16.2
